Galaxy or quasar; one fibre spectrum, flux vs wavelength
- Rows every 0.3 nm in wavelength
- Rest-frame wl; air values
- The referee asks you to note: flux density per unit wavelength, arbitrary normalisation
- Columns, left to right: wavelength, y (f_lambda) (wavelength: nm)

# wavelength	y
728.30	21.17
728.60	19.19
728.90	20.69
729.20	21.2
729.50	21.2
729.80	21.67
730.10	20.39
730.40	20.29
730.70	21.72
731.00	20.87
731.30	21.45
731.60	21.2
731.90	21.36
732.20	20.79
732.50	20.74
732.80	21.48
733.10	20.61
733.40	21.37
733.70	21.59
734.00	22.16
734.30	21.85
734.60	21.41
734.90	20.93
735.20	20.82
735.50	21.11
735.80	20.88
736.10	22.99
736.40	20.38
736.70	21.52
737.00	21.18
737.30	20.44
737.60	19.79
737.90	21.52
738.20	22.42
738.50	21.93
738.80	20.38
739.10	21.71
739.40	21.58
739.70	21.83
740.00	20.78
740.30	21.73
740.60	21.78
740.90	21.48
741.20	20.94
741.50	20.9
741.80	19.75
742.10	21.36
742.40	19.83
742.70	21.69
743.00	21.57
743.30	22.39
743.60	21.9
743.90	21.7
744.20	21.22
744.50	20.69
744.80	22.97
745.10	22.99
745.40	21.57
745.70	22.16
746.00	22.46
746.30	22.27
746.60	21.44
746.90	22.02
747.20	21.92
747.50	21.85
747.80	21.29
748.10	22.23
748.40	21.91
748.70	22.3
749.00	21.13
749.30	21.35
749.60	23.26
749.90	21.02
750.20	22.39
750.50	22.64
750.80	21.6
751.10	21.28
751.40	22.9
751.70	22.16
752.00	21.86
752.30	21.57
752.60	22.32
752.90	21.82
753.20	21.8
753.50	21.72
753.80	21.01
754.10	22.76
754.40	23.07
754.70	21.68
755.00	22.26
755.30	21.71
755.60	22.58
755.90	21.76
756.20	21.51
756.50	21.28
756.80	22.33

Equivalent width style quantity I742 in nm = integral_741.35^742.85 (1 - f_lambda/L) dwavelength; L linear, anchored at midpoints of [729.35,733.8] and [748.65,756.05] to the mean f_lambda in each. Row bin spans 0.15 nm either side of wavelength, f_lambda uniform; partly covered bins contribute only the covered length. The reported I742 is 0.06 nm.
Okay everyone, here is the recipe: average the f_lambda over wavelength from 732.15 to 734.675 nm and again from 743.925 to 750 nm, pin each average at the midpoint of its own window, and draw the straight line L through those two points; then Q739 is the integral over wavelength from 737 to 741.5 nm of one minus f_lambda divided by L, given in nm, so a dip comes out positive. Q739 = 0.06 nm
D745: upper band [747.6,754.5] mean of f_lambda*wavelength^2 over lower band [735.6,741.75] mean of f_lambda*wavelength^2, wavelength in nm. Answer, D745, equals 1.1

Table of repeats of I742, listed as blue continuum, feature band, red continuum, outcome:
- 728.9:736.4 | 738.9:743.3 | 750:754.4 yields 0.07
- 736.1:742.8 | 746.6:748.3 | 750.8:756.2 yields -0.01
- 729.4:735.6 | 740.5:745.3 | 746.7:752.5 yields 0.04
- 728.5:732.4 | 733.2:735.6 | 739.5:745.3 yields -0.03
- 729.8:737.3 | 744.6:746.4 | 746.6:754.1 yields -0.05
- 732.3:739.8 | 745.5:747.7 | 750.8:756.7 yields -0.03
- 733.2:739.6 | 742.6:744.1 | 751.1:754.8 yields -0.01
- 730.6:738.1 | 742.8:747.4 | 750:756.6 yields -0.06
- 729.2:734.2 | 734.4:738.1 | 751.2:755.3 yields 0.05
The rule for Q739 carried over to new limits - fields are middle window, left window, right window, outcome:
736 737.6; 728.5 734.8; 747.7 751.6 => 0.02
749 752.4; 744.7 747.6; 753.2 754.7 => 0.02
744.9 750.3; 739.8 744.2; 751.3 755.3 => -0.08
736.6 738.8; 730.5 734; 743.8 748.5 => 0.03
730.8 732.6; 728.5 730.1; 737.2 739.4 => -0.02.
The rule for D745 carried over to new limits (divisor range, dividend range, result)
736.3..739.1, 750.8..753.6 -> 1.08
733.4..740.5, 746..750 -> 1.06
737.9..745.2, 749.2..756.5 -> 1.06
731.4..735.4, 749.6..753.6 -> 1.09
